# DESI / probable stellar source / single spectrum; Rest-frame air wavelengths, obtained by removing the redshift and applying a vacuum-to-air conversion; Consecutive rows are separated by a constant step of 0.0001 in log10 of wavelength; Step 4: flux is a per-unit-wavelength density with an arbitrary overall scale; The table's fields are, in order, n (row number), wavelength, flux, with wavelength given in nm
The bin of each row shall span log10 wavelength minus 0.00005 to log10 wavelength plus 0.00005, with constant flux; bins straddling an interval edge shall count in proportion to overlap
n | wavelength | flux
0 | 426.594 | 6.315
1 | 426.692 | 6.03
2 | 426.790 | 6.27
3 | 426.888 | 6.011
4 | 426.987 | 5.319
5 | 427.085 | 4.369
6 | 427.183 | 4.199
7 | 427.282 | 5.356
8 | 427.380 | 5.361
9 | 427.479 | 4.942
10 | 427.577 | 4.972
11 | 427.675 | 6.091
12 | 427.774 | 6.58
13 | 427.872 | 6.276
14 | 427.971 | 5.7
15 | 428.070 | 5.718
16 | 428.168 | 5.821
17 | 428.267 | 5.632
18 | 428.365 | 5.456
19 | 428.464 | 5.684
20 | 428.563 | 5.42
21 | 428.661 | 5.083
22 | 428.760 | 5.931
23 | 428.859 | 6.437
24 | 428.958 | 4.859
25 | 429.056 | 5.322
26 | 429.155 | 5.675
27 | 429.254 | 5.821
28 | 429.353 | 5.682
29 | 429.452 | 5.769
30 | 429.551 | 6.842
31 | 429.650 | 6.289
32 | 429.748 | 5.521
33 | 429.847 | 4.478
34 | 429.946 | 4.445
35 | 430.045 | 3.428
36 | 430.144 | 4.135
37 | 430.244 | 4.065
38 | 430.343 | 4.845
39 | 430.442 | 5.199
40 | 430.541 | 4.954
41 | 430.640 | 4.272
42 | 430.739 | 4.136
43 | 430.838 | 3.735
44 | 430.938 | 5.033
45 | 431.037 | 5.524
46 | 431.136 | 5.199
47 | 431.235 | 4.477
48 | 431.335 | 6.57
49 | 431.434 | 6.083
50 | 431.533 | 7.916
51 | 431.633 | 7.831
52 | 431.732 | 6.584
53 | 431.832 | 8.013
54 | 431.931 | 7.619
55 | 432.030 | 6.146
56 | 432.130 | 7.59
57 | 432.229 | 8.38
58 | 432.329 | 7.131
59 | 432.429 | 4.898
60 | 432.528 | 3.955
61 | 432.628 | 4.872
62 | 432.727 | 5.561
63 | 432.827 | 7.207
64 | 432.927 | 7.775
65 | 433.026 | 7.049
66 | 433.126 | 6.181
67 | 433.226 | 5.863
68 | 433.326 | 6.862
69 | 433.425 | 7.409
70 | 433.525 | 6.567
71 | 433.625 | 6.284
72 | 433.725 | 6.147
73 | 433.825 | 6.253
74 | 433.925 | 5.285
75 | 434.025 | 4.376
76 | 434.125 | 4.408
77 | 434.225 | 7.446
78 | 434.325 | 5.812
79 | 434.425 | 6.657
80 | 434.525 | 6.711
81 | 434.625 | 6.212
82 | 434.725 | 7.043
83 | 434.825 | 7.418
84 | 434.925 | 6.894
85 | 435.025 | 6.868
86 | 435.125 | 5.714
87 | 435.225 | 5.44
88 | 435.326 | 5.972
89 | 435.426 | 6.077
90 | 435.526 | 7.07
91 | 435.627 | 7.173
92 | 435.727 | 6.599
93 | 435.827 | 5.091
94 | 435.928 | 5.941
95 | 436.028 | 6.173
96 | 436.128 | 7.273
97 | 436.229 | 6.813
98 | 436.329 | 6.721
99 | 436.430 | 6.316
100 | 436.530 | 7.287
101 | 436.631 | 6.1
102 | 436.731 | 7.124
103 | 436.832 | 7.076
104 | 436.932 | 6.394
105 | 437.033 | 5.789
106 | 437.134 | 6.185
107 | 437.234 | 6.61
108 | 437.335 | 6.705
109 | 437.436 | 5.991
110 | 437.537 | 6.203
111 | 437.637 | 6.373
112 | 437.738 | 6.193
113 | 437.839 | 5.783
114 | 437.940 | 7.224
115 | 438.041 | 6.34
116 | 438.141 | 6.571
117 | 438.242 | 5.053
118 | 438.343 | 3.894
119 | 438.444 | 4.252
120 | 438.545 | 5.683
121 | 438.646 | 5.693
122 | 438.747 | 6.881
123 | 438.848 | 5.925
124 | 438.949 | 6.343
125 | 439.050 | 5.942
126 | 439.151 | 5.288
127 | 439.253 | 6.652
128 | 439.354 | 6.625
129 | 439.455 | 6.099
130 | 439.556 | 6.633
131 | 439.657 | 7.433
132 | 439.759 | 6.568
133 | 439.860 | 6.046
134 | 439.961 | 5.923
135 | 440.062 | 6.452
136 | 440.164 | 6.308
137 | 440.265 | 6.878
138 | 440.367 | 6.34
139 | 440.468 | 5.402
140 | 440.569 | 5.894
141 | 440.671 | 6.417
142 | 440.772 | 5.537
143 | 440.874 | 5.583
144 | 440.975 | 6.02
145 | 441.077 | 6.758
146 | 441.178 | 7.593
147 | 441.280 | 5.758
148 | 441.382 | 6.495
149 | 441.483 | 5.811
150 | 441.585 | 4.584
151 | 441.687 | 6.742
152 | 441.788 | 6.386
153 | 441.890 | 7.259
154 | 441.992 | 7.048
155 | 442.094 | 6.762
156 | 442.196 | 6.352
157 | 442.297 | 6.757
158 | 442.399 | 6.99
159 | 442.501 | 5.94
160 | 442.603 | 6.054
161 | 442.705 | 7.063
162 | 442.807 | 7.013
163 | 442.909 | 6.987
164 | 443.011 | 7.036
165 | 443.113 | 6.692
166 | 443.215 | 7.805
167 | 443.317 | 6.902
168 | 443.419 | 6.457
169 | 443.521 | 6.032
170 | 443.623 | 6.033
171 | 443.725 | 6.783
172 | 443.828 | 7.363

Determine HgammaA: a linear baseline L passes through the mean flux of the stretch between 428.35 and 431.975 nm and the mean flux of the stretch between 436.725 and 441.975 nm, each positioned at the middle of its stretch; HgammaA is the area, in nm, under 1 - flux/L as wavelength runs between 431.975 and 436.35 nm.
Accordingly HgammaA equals -0.41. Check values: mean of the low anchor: 5.52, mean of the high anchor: 6.18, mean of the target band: 6.35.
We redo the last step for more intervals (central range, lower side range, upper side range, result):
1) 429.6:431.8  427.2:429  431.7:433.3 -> 0.34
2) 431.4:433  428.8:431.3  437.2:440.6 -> -0.43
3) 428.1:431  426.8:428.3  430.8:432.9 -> 0.33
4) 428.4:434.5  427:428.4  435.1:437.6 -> 0.05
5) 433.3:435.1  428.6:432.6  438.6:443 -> -0.14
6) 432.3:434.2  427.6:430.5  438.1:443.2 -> -0.09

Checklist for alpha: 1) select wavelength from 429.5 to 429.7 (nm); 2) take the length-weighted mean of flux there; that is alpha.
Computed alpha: 6.58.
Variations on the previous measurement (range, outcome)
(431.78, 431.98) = 7.8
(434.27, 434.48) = 6.28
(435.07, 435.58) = 6.06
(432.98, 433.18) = 6.57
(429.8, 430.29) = 4.1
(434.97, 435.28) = 6.02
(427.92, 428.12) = 5.7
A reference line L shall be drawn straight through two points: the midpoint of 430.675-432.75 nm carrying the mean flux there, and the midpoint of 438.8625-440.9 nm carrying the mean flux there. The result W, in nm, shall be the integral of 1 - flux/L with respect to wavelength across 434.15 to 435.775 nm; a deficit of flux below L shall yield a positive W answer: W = -0.11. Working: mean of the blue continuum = 6.06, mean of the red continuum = 6.22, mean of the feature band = 6.54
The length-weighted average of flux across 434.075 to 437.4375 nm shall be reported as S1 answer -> 6.45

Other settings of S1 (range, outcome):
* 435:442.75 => 6.27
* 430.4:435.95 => 6.17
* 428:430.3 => 5.37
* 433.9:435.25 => 6.2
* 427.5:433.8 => 5.82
